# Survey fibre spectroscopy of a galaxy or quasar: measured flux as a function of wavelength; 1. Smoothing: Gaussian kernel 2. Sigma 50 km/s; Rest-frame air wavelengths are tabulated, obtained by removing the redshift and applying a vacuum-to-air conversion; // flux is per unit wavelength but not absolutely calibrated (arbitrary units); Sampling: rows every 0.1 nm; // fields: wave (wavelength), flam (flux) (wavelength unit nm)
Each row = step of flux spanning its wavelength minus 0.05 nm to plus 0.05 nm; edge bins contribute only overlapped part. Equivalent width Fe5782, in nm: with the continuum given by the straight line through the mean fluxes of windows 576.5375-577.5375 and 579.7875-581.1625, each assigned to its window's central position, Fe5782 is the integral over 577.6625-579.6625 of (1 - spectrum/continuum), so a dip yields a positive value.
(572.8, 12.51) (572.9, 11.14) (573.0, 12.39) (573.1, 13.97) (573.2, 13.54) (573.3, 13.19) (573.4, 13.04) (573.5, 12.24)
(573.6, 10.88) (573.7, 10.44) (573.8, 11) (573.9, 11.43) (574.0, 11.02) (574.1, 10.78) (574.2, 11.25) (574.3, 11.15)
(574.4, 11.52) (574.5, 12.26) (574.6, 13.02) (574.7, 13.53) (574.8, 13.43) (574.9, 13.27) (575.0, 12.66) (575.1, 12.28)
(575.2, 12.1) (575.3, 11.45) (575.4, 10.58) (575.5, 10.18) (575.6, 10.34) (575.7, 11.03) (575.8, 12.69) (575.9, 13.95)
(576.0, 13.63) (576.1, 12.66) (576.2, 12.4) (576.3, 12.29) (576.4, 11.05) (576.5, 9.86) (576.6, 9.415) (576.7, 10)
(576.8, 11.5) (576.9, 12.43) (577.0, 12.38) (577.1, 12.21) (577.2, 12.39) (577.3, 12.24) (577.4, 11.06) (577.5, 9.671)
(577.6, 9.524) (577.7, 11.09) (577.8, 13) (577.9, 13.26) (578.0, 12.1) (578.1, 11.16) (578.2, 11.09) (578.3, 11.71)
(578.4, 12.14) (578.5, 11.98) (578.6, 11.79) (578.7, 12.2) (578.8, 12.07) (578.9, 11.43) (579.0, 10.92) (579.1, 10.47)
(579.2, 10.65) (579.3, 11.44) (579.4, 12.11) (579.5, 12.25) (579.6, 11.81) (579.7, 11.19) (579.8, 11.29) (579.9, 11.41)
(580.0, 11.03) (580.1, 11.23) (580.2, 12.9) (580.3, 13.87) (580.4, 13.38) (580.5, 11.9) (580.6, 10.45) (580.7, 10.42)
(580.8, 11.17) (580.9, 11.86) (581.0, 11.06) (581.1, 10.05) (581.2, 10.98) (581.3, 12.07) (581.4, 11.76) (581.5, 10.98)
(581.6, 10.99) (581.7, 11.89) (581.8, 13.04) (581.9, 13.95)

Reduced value -0.05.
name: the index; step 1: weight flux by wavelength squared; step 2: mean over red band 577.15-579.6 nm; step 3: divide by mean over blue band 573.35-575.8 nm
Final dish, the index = 1.0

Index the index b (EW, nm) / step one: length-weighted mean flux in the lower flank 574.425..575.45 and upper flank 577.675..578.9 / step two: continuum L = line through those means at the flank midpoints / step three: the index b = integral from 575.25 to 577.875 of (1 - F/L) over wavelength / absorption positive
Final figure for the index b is 0.148 nm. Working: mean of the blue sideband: 12.4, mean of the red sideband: 12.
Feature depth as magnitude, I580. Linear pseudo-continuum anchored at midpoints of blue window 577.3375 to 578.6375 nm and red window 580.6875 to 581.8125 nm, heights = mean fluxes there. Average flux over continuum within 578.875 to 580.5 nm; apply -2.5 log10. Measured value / -0.029 mag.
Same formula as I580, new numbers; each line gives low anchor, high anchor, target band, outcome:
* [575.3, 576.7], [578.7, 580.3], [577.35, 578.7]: 0.00 mag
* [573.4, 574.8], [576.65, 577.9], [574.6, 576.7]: -0.03 mag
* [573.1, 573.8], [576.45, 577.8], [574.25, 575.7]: -0.01 mag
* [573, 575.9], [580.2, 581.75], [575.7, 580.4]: 0.00 mag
